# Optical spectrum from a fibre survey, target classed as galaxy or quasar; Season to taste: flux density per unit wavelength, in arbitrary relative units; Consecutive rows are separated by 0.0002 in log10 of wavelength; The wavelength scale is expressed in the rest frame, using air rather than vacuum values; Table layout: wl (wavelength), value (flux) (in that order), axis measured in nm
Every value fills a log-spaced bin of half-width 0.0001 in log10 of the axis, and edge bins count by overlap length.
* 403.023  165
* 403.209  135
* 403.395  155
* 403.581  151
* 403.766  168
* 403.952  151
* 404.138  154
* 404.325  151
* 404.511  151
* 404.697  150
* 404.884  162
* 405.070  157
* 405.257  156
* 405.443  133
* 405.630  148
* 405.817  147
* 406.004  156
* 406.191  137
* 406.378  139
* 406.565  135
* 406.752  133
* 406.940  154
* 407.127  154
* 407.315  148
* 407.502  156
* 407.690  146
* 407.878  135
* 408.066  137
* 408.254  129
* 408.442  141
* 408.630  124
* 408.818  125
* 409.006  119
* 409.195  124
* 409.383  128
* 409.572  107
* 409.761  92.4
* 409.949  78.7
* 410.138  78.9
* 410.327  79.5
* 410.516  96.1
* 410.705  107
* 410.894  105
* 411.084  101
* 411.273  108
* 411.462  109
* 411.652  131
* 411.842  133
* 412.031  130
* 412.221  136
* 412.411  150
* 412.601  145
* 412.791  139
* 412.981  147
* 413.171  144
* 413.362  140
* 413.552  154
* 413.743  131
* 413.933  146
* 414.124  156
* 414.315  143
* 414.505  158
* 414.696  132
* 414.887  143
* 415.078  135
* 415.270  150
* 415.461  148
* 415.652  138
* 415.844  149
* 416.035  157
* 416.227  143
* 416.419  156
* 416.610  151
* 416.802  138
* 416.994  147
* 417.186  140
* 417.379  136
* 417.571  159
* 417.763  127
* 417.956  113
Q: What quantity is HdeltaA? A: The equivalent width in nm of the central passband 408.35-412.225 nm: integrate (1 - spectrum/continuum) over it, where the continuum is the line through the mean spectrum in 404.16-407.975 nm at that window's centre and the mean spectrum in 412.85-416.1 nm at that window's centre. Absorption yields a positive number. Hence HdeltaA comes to 0.92 nm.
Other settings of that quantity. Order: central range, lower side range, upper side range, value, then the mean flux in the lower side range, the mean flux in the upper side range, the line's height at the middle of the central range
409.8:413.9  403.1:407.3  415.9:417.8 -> 0.73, 149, 146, 147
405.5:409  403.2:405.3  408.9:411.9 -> -0.28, 154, 106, 131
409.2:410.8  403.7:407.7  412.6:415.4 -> 0.54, 149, 144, 147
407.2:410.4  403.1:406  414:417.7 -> 0.61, 151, 146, 149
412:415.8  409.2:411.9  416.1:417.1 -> -0.47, 104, 147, 128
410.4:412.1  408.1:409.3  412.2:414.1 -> 0.30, 128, 144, 137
